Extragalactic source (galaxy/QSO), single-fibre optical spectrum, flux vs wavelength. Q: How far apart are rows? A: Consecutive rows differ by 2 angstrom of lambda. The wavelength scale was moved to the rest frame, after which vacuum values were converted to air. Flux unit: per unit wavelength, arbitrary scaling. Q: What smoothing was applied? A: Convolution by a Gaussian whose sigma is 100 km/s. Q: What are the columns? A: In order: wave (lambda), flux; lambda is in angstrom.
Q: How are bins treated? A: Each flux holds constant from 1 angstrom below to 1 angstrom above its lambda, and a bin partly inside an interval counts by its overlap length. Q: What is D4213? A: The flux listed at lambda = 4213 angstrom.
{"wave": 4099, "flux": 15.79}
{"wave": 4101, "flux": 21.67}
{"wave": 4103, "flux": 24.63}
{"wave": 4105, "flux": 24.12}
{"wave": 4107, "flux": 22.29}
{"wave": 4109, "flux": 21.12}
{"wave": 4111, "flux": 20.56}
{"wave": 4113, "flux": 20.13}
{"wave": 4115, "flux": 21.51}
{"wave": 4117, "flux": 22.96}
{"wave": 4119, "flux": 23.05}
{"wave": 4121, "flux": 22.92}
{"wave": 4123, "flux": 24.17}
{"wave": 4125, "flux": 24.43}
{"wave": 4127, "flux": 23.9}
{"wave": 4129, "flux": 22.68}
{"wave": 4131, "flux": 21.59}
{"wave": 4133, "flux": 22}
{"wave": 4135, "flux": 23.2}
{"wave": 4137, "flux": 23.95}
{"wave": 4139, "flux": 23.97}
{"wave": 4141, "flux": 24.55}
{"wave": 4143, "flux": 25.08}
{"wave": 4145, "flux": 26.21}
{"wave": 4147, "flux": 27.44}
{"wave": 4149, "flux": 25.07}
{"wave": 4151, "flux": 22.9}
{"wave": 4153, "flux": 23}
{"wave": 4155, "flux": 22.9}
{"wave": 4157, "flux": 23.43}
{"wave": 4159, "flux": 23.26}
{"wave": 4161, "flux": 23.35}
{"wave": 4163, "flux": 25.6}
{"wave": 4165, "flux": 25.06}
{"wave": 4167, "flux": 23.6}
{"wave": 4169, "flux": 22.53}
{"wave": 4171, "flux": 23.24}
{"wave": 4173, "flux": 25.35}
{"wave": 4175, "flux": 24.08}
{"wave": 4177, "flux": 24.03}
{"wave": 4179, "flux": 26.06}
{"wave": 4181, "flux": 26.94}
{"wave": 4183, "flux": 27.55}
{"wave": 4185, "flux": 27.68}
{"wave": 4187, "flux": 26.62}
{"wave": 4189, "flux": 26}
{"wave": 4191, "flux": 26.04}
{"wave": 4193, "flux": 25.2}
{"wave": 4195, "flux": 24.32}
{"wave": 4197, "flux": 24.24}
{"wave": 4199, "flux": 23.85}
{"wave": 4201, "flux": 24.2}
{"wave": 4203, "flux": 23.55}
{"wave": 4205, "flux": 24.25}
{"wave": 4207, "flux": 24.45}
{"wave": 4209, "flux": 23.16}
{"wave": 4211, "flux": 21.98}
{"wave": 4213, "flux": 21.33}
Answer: 21.33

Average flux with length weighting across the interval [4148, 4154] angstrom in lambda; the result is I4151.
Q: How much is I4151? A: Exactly 23.7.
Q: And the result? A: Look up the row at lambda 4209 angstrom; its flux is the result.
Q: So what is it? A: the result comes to 23.16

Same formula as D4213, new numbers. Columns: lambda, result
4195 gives 24.32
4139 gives 23.97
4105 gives 24.12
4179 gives 26.06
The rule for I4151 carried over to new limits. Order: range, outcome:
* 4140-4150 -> 25.7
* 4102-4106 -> 24.4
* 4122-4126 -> 24.3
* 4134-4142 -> 23.9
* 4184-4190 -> 26.8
